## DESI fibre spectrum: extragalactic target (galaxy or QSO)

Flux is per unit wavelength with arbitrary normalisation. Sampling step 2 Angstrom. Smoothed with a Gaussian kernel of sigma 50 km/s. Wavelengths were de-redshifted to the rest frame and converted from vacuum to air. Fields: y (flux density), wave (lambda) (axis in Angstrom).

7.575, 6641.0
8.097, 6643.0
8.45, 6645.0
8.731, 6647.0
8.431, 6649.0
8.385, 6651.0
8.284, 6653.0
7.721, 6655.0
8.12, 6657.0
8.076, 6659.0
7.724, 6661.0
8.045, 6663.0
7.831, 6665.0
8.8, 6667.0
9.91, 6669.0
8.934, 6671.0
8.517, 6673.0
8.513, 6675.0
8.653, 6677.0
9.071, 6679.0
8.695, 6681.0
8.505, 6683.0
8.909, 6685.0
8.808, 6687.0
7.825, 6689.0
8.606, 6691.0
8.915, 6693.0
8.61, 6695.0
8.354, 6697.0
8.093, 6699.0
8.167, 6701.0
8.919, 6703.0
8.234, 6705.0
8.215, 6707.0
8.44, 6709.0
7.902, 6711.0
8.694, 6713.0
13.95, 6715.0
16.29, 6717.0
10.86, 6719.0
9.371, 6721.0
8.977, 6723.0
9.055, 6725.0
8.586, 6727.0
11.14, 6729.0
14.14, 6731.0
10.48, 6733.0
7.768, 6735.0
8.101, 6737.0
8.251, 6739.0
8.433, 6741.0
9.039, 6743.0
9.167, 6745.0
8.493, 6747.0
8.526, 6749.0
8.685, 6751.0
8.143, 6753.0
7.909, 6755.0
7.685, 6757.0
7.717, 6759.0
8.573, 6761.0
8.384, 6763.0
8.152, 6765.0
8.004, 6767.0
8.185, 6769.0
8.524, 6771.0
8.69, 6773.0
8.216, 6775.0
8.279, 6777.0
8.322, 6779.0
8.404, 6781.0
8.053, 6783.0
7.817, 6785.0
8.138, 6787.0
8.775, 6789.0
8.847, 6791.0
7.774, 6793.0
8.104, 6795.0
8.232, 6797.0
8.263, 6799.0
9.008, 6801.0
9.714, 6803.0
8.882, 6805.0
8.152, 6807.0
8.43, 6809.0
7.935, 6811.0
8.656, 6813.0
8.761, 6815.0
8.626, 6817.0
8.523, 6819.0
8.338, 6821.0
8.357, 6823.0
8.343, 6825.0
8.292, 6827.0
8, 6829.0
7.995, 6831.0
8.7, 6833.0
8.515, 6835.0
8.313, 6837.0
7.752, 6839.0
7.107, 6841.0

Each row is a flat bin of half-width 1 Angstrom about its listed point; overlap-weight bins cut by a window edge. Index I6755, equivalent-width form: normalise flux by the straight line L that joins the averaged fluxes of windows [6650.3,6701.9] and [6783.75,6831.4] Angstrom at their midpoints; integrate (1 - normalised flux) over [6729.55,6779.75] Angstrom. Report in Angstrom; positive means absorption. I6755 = -1.31 Angstrom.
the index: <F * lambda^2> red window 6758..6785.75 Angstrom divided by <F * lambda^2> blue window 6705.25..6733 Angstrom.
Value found 0.8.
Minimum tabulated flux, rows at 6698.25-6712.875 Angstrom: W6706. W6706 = 7.902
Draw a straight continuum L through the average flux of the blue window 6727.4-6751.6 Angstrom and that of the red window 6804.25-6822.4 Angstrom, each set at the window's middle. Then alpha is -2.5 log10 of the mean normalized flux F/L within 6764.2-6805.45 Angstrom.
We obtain 0.052 mag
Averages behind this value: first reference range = 9.34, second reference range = 8.47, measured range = 8.39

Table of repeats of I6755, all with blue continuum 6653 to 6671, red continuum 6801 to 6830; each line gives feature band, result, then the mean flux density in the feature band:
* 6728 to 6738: -2.3 Angstrom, 10.3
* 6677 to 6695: -0.7 Angstrom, 8.66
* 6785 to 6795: 0.2 Angstrom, 8.3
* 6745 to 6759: 0.3 Angstrom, 8.27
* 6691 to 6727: -4.5 Angstrom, 9.42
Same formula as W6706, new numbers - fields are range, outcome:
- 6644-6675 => 7.721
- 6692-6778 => 7.685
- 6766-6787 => 7.817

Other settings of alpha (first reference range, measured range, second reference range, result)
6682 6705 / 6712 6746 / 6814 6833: -0.19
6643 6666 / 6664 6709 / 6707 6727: 0.07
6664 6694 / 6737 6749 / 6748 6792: -0.03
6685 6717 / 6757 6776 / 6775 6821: 0.05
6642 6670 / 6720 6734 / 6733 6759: -0.22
